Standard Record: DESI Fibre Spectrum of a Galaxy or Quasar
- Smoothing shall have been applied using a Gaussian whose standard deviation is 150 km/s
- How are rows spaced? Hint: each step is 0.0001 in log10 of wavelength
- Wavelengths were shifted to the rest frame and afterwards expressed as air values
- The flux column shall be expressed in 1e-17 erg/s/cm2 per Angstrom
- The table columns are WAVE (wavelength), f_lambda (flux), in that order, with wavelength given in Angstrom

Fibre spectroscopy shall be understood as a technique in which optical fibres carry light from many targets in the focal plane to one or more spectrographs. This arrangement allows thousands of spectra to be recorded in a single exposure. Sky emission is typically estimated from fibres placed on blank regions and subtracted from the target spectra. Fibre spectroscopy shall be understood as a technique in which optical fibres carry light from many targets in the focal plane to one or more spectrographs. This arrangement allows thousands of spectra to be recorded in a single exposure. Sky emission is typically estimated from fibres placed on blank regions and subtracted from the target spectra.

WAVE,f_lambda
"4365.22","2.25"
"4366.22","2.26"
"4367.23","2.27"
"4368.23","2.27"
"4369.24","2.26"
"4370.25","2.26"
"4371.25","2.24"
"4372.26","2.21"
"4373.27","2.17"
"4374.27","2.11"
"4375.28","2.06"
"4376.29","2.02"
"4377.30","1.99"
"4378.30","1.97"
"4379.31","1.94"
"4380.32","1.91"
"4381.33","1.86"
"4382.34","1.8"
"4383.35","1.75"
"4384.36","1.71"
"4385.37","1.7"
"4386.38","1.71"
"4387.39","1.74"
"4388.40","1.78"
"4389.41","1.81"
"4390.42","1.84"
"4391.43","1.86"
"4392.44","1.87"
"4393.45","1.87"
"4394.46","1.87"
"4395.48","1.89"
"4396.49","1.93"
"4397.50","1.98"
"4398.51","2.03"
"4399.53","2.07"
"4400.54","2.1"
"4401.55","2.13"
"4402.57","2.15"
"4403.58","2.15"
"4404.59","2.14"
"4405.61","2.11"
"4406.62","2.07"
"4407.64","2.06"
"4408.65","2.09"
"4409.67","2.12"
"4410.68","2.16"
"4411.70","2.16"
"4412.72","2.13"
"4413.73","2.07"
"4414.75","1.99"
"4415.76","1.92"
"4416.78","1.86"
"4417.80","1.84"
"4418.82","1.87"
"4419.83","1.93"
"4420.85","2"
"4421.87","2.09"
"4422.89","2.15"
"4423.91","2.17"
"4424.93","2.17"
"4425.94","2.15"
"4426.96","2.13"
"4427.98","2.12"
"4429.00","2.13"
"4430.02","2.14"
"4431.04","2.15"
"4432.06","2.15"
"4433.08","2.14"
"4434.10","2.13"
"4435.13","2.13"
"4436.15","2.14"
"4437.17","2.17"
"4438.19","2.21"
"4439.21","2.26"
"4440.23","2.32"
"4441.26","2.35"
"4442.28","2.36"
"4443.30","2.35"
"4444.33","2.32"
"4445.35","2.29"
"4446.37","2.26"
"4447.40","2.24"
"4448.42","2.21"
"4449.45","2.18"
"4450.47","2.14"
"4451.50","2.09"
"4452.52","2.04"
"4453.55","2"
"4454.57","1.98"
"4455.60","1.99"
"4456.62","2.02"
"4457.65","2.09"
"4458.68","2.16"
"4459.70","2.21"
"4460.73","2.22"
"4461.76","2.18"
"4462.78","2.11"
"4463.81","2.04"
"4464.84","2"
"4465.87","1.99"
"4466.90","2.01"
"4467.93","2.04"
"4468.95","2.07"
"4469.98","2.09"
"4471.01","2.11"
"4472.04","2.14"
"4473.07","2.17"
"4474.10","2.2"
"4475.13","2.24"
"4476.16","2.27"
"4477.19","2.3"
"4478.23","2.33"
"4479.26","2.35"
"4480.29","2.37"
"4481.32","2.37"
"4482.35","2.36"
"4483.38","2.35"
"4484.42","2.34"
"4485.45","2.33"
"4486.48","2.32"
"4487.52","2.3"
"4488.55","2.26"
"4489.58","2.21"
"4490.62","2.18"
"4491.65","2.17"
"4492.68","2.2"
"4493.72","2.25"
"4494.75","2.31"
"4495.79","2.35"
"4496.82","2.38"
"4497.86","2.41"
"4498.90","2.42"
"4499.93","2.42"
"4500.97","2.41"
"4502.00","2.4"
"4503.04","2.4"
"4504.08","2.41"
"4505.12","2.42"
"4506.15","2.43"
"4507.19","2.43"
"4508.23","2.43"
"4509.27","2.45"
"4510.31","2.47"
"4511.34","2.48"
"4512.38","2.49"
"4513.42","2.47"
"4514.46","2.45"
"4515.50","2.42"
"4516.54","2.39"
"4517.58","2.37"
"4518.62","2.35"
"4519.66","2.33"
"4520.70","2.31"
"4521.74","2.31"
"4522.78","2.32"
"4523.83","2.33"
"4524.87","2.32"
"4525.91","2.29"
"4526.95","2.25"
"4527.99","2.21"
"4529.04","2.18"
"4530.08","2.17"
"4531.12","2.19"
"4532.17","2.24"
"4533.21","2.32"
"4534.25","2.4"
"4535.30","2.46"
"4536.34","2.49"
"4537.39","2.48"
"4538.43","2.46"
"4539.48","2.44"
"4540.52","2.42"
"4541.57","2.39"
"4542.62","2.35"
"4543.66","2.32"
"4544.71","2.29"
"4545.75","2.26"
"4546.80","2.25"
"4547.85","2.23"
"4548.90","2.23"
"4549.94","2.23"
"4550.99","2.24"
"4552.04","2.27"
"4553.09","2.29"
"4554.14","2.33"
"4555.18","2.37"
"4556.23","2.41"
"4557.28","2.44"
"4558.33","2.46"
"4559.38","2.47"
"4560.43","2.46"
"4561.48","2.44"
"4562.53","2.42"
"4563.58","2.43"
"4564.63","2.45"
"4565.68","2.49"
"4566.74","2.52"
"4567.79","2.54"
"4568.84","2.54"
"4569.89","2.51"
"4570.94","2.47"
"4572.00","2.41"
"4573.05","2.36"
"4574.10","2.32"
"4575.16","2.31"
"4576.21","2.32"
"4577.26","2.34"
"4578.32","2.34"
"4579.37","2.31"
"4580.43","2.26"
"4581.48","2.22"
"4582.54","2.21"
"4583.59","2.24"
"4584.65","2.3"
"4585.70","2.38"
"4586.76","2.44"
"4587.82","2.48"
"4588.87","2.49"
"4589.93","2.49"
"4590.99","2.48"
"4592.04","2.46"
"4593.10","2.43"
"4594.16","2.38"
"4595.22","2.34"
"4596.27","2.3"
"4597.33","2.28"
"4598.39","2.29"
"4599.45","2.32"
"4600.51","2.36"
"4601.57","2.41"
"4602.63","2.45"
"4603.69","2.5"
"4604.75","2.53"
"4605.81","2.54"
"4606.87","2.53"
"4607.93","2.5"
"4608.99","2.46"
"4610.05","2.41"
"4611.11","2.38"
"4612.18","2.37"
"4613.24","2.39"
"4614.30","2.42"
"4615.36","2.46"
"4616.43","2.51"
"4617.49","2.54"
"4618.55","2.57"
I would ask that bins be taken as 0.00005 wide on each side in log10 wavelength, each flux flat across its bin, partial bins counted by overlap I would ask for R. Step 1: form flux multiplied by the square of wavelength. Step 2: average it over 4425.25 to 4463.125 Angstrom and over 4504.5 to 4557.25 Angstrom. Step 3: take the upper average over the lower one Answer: 1.13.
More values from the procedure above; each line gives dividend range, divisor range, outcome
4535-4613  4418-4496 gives 1.15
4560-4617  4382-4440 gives 1.29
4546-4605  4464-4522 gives 1.07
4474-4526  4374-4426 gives 1.24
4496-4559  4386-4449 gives 1.19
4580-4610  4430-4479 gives 1.18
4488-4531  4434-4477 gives 1.11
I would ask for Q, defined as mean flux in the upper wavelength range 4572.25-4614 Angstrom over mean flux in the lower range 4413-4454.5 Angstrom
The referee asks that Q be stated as 1.12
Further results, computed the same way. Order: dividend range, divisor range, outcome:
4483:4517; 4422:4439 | 1.10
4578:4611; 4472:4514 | 1.02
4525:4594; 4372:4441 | 1.17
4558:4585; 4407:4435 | 1.15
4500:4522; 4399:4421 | 1.18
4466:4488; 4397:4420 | 1.09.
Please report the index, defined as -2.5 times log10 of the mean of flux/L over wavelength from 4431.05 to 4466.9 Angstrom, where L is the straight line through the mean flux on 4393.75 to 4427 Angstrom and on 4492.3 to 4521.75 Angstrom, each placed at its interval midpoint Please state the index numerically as 0.01 mag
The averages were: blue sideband 2.05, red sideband 2.39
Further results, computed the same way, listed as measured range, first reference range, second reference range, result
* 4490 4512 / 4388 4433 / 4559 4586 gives -0.067 mag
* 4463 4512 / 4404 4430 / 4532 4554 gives -0.031 mag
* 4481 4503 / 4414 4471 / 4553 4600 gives -0.050 mag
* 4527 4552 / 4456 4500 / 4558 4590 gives 0.010 mag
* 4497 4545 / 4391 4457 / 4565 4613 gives -0.046 mag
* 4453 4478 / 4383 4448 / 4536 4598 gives 0.027 mag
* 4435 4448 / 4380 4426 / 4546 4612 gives -0.102 mag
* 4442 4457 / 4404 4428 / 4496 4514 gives 0.018 mag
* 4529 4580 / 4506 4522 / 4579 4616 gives 0.015 mag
